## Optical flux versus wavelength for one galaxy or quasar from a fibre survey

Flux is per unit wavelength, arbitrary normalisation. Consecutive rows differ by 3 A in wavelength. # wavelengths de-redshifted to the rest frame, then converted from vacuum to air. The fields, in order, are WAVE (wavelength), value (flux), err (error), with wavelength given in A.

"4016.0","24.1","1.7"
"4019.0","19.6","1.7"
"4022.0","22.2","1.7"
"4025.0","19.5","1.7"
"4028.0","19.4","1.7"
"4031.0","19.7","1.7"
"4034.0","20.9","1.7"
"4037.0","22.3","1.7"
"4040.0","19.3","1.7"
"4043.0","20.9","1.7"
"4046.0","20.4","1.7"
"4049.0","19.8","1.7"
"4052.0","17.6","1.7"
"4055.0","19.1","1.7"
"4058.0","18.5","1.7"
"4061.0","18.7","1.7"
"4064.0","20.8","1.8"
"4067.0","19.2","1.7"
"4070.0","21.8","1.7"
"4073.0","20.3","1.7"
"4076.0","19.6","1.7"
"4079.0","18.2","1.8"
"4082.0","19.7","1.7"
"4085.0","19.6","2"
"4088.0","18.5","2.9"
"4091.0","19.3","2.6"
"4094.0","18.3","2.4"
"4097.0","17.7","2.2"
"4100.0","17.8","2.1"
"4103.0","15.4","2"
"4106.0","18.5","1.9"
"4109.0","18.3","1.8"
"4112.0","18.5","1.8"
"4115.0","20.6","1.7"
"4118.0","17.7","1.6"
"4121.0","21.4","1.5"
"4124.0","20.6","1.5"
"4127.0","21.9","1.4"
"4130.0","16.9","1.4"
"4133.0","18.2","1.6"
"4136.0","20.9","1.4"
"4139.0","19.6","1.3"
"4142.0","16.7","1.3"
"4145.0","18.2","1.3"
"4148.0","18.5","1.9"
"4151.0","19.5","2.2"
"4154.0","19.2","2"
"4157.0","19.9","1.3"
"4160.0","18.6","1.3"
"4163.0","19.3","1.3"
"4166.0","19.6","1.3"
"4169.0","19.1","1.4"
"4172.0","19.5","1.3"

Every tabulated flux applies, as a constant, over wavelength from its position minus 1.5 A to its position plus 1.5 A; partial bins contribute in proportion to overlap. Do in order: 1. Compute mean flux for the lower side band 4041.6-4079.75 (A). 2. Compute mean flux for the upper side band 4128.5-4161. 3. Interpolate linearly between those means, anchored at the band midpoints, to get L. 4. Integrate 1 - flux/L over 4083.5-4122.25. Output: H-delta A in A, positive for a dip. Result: 1.3 A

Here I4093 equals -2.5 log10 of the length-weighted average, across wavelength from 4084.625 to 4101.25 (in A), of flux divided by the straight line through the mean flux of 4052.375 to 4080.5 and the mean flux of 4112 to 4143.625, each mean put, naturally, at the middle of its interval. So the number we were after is 0.06 mag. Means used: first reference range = 19.5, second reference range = 19.4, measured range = 18.5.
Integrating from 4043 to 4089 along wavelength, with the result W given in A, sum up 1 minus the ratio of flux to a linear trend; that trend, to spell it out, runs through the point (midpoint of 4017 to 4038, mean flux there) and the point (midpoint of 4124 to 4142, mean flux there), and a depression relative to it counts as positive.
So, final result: 1.39 A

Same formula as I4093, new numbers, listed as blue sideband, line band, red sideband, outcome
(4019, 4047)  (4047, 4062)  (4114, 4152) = 0.079 mag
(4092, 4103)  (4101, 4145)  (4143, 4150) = -0.053 mag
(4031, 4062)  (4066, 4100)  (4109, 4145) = 0.018 mag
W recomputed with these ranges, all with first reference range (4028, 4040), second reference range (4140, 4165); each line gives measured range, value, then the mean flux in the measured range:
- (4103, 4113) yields 0.8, 18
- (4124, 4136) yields -0.2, 19.4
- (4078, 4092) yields 0.5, 19.1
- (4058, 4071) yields 0.1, 19.9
